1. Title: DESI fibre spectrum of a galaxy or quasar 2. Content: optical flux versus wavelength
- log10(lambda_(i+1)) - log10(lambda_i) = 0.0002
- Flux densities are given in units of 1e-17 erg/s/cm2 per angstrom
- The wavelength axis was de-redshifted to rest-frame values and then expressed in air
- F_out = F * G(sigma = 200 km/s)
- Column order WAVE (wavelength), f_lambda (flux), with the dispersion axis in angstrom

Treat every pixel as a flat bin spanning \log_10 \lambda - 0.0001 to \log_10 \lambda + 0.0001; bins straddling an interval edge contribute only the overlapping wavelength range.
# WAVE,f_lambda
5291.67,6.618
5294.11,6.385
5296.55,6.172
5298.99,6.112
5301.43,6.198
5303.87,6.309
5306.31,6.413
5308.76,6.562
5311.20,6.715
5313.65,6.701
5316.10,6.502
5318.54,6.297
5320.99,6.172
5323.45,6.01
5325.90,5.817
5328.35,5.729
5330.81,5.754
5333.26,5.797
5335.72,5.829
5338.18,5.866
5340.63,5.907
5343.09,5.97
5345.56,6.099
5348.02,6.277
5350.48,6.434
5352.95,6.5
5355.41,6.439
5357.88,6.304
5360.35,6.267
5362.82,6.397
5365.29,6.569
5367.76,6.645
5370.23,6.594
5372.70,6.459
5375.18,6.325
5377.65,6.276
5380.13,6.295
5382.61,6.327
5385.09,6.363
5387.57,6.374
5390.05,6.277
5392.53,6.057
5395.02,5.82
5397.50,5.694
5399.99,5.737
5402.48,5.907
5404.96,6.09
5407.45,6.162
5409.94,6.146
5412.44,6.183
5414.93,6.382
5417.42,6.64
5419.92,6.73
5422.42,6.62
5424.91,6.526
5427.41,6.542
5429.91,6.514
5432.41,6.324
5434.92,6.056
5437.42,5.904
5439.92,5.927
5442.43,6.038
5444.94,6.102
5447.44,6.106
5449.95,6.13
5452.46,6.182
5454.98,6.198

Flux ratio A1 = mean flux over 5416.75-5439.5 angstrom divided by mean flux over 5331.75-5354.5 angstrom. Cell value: 1.1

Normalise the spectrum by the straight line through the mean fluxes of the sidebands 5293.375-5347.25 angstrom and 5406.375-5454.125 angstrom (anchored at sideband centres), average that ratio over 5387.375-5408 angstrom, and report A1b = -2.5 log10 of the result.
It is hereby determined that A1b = 0.043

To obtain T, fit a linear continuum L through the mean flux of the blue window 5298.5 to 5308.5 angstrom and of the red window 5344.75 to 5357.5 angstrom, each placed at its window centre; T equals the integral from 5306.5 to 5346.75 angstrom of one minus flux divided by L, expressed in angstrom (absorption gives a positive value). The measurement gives 1.3 angstrom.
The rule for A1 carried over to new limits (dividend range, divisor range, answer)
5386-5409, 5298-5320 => 0.94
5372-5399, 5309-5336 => 1.01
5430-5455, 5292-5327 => 0.97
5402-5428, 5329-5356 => 1.05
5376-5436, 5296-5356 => 1.01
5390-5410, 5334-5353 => 0.98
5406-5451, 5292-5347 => 1.02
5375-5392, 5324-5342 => 1.08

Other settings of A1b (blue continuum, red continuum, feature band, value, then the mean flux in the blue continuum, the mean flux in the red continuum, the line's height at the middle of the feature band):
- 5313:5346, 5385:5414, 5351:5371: -0.07 mag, 6.02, 6.06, 6.04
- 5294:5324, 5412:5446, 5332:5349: 0.07 mag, 6.36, 6.32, 6.35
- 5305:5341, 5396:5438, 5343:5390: -0.03 mag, 6.14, 6.25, 6.19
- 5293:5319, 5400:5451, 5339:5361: 0.02 mag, 6.4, 6.24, 6.34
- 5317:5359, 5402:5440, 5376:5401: 0.02 mag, 6.07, 6.31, 6.22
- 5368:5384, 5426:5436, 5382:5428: 0.02 mag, 6.4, 6.36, 6.38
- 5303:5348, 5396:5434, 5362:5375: -0.05 mag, 6.14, 6.27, 6.2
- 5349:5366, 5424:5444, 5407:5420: -0.01 mag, 6.41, 6.22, 6.27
